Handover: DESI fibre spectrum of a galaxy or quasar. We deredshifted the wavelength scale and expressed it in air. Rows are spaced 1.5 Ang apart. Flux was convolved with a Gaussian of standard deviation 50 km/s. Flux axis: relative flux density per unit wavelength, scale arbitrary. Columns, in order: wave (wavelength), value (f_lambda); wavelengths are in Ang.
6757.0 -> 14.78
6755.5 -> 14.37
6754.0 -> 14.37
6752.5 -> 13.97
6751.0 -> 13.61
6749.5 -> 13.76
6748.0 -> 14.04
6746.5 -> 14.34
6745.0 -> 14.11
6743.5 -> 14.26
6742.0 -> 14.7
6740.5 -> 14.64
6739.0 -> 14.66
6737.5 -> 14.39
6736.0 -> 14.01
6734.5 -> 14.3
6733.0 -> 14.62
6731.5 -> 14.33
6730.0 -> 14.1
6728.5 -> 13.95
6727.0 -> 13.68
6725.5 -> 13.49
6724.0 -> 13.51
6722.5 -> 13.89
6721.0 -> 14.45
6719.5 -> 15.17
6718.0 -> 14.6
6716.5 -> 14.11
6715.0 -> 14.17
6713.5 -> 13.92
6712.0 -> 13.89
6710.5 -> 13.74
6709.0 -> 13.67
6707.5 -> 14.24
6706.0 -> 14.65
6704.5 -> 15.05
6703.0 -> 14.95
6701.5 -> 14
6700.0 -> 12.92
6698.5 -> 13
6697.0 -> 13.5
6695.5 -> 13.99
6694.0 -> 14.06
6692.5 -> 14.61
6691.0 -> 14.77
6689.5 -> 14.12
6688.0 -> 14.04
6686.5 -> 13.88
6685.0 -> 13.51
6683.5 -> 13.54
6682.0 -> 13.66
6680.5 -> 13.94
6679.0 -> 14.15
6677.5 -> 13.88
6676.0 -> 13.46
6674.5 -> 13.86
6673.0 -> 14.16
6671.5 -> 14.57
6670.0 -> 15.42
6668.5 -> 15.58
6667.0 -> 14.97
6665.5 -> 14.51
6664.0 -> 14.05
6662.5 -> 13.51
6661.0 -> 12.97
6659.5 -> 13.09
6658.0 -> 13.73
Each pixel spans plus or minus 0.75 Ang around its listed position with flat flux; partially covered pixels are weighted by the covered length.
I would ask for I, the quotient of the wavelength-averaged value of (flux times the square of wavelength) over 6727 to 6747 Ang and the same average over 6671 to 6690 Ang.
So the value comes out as 1.05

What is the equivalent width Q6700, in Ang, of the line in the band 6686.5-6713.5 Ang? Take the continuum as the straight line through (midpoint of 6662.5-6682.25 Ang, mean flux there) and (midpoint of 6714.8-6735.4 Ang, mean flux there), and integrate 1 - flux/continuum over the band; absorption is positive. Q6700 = 0.33 Ang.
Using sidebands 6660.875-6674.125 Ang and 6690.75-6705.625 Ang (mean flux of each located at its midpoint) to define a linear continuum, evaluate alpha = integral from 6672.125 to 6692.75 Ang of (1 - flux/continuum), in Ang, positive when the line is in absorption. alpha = 0.46 Ang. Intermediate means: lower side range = 14.5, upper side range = 14.1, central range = 14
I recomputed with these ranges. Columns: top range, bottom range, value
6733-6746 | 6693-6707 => 1.04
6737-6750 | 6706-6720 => 1.02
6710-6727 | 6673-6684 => 1.03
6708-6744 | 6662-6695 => 1.01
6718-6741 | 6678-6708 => 1.02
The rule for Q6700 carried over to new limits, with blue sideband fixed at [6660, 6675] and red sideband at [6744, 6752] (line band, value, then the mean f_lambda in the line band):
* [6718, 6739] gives -0.16 Ang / 14.2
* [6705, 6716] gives 0.07 Ang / 14.1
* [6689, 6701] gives 0.30 Ang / 13.9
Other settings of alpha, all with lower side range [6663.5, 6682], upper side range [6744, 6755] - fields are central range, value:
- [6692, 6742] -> 0.13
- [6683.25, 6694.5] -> 0.16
